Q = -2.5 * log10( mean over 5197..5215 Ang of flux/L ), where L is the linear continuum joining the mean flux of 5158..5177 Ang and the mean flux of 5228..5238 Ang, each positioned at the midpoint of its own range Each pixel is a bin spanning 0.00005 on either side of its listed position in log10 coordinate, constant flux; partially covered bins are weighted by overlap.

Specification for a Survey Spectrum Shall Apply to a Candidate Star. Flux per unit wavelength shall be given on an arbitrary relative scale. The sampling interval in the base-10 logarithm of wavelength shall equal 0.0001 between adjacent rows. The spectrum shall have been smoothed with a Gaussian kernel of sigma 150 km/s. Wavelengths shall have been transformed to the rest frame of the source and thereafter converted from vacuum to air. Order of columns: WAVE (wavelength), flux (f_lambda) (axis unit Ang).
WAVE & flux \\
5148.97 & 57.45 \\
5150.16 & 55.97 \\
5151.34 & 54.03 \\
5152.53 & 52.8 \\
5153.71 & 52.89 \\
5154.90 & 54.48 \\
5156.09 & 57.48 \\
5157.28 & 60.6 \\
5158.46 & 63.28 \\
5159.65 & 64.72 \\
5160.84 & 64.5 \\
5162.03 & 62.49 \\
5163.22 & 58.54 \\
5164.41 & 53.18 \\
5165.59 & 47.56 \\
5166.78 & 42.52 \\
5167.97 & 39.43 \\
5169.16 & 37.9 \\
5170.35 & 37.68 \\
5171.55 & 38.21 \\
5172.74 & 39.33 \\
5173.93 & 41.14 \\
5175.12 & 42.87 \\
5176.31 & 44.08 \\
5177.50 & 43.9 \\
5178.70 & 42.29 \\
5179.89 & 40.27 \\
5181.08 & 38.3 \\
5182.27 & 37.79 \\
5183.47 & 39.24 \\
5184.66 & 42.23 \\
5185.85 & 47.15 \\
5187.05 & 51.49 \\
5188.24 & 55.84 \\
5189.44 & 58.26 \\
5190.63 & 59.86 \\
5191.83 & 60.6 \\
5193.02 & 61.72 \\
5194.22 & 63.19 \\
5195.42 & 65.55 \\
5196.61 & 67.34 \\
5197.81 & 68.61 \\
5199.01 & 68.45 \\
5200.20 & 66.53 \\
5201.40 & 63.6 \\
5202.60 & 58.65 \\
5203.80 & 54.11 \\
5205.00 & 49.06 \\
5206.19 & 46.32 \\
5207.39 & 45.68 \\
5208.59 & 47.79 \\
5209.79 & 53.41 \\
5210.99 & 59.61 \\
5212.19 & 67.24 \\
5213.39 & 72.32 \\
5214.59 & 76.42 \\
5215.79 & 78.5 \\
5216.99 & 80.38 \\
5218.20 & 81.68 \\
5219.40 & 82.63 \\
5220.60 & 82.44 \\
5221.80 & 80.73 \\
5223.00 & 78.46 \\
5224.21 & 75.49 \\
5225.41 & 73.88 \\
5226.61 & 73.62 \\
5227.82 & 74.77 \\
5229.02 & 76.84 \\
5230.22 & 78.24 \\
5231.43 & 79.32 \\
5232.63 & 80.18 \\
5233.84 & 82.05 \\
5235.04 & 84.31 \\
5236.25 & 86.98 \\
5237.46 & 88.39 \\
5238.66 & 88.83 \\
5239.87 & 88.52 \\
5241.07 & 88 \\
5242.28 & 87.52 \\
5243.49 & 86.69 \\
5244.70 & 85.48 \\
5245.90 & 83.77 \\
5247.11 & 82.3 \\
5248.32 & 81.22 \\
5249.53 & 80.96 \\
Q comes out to 0.14 mag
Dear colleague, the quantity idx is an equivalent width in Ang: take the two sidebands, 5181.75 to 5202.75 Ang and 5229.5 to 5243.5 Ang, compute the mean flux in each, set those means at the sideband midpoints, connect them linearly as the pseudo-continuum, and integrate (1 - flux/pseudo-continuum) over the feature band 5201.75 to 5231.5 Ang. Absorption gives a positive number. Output 1.7 Ang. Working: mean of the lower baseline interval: 57.6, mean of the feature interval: 68.9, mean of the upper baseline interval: 84.8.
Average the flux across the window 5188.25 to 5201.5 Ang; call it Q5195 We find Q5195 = 63.6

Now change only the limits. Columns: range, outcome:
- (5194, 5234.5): 69.3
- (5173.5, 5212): 52.9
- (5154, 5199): 51.4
